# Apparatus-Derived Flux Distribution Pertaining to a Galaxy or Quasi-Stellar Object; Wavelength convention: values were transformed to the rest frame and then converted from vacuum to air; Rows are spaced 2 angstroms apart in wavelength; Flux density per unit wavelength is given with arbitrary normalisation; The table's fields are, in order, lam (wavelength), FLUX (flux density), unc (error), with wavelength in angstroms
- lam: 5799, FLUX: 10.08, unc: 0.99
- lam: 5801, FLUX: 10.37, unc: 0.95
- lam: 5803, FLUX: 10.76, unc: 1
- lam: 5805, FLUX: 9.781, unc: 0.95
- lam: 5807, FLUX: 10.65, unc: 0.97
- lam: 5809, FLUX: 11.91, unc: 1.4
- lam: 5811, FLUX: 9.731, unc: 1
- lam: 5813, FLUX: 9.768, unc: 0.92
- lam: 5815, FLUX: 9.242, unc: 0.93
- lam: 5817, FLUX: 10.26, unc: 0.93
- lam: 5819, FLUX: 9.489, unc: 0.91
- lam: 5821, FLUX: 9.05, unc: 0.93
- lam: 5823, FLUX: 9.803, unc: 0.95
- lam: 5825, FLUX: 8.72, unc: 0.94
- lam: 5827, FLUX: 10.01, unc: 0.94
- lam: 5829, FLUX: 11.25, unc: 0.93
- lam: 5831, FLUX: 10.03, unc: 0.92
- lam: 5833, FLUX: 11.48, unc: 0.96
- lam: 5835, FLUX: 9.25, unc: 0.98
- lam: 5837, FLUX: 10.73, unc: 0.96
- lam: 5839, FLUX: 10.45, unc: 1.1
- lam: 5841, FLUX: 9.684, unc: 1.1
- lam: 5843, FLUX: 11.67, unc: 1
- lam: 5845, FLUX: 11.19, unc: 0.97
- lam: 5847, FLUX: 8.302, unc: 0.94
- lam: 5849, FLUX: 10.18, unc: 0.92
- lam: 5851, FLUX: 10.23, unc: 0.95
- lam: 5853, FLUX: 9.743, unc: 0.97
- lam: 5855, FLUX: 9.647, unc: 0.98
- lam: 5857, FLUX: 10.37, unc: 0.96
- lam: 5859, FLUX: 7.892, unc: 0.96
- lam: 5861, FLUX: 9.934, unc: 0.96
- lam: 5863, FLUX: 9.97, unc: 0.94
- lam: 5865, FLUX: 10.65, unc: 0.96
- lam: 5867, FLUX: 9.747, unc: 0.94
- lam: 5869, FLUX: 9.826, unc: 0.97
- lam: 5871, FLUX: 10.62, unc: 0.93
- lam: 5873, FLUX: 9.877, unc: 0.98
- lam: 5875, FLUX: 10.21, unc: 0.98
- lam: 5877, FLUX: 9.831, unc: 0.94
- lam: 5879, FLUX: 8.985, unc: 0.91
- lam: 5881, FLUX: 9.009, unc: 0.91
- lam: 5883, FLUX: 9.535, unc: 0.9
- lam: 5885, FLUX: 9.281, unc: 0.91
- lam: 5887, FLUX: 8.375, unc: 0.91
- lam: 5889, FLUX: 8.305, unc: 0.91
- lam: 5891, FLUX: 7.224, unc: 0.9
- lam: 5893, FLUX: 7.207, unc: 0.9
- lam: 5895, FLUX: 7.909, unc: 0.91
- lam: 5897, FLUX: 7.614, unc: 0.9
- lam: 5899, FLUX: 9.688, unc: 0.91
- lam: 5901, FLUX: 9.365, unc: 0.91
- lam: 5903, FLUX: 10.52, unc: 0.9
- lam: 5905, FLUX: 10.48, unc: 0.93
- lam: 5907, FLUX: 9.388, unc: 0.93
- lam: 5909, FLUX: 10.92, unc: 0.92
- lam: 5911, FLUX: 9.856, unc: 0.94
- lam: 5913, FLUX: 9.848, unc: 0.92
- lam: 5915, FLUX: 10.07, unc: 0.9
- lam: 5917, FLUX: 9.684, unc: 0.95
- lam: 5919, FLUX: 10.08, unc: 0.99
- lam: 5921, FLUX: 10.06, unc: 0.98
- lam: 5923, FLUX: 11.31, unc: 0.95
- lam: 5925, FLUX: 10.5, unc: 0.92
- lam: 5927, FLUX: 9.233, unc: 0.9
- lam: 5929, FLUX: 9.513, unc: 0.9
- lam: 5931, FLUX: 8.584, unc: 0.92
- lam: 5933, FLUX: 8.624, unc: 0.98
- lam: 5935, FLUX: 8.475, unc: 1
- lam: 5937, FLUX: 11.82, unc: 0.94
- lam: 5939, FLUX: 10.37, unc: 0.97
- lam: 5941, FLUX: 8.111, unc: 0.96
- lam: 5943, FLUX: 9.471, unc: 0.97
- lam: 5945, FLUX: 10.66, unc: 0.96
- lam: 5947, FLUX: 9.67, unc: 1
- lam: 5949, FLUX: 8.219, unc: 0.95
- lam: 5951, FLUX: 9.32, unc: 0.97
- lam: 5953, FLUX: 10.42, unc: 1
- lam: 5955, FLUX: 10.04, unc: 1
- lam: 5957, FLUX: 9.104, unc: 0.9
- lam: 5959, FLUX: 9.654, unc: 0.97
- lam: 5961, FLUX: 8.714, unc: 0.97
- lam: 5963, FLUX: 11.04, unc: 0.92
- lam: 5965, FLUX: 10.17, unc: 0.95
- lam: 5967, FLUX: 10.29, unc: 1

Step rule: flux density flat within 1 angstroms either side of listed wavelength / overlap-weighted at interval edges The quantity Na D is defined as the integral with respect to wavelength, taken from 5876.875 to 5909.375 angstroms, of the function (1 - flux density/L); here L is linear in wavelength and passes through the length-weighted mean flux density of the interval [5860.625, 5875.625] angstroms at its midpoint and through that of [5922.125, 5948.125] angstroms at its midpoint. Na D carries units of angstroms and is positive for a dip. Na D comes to 3.2 angstroms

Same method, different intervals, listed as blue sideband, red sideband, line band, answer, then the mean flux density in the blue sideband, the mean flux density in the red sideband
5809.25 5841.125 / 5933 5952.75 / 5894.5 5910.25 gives 0.26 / 9.99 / 9.55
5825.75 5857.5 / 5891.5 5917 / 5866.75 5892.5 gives 1.29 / 10.2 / 9.37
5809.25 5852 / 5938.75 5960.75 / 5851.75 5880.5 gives 0.27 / 10.1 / 9.49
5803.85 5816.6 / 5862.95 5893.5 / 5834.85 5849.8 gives -0.71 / 10.2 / 9.3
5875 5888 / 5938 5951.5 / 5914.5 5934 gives -0.84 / 9.25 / 9.41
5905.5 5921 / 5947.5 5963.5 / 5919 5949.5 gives 0.26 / 10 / 9.52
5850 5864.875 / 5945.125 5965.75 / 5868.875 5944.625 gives 1.81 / 9.74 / 9.67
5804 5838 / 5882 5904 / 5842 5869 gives -1.65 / 10.1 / 8.64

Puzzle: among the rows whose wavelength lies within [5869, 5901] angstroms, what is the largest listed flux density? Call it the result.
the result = 10.62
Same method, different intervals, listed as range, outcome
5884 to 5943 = 11.82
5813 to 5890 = 11.67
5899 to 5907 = 10.52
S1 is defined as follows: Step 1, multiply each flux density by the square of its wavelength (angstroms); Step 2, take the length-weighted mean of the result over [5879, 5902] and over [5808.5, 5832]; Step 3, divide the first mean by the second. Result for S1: 0.9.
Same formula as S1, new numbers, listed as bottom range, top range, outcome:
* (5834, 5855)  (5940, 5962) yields 0.96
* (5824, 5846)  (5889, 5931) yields 0.93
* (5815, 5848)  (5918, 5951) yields 0.99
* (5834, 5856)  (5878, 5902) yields 0.86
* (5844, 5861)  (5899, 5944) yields 1.04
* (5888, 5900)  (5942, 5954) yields 1.23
